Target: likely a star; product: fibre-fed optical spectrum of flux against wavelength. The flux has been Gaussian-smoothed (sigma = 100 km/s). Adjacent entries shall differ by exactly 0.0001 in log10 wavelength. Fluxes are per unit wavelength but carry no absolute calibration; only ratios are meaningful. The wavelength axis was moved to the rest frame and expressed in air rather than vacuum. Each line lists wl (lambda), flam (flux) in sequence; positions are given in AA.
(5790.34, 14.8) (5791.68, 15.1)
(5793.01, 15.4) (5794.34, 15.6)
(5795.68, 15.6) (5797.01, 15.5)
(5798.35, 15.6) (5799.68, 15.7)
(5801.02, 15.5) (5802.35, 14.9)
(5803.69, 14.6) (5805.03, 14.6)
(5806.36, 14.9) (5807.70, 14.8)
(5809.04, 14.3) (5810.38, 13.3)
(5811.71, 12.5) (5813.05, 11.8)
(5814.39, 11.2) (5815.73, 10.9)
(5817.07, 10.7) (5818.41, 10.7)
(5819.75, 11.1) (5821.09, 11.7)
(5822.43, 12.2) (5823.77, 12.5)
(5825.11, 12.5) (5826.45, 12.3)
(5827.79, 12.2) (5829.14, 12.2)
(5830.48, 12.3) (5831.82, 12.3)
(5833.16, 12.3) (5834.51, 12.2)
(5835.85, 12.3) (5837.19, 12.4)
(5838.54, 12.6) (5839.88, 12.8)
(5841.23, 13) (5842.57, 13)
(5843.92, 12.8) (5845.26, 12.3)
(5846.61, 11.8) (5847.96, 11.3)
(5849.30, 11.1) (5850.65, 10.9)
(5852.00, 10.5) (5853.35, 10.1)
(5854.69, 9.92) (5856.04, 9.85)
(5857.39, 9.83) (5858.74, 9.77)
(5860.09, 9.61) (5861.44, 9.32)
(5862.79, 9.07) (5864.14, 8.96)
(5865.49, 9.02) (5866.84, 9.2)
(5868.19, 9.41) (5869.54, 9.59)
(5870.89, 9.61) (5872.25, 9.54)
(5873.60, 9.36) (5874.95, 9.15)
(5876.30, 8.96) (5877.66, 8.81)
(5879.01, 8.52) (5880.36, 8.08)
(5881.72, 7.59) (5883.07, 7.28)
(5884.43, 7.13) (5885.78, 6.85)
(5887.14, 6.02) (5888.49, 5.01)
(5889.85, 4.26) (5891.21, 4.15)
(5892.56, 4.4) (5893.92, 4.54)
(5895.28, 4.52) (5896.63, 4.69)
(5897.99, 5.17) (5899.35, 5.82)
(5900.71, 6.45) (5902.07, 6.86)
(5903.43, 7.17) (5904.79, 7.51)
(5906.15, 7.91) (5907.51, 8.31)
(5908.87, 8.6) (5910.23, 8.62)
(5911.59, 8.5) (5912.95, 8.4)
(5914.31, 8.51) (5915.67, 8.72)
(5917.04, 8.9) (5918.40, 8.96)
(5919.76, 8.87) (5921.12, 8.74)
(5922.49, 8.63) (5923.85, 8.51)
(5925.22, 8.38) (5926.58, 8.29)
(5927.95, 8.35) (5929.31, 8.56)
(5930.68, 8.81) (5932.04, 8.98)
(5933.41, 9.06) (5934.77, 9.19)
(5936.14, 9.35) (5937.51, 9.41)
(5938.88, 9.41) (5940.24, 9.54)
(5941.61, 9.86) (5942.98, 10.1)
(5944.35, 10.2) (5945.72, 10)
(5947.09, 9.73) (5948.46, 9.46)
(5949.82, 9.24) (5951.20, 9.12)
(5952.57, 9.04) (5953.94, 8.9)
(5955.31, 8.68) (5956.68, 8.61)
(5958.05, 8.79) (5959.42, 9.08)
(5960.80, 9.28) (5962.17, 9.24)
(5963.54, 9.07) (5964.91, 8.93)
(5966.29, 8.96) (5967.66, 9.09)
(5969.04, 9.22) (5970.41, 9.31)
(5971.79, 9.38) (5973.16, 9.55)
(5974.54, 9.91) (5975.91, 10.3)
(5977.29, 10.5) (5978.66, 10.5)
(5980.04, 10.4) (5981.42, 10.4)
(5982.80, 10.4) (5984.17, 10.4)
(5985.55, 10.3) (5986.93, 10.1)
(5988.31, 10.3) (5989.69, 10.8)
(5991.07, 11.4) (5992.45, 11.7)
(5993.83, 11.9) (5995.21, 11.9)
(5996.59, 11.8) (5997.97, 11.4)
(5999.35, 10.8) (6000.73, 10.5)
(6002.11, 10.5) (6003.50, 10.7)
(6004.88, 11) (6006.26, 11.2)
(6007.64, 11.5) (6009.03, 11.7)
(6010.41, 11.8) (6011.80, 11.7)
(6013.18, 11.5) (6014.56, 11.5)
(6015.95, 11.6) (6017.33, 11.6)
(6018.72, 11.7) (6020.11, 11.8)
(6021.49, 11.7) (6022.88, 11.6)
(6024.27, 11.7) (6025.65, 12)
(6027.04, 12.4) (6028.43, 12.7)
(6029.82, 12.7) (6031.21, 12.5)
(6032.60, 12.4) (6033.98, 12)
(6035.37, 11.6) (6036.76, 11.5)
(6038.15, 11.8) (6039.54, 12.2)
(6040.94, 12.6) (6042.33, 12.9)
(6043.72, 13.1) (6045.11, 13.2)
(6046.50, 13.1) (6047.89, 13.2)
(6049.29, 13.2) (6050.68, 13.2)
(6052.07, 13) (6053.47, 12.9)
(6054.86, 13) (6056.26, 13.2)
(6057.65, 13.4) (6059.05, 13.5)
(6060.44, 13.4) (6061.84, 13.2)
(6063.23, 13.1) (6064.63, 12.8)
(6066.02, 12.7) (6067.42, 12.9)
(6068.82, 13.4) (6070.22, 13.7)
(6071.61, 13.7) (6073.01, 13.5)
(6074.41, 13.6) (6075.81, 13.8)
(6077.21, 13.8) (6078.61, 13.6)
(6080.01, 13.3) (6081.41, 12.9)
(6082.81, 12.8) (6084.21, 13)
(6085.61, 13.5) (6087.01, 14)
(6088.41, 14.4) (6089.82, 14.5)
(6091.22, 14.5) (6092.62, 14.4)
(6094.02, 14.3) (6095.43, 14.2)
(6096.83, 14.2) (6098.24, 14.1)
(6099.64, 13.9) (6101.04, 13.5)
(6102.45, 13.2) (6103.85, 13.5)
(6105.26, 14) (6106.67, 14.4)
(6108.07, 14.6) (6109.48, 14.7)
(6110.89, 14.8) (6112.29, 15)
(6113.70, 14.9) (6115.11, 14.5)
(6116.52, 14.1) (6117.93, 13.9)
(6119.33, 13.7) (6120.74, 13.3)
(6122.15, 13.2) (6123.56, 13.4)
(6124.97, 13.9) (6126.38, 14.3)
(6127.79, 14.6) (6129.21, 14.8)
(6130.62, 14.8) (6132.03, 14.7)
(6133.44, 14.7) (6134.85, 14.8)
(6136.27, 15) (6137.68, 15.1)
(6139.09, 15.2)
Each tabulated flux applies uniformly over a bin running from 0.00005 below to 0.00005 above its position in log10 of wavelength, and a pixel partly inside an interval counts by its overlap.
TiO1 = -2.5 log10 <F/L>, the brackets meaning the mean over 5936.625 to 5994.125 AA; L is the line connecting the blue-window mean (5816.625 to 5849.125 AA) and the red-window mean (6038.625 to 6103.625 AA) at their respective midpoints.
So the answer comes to 0.30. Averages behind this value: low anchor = 12.1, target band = 9.76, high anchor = 13.4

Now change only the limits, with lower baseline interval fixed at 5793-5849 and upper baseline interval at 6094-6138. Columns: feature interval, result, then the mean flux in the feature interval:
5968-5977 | 0.379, 9.63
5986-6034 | 0.195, 11.5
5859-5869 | 0.384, 9.26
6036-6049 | 0.107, 12.6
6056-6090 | 0.051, 13.4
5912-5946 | 0.436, 9.01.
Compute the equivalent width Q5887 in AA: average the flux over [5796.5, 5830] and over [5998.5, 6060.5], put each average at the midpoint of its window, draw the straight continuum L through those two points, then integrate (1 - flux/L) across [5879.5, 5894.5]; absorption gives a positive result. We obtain 8.0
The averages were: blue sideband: 13.1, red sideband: 12.1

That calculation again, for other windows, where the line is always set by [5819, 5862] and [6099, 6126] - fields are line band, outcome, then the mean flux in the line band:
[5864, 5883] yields 4.7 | 8.93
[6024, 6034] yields 0.7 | 12.4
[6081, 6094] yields 0.0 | 13.8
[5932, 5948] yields 3.7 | 9.59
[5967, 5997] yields 5.7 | 10.4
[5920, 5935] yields 4.5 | 8.67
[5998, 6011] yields 2.0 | 11.1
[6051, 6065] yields 0.4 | 13.2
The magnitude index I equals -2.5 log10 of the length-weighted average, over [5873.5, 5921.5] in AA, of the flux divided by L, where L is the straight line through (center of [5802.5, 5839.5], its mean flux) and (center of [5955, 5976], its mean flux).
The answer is 0.43 mag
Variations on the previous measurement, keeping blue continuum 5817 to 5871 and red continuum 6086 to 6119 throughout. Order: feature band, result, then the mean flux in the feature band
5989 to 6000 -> 0.13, 11.5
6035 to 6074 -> 0.06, 13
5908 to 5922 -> 0.35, 8.68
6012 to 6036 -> 0.12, 11.9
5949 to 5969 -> 0.36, 9.01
